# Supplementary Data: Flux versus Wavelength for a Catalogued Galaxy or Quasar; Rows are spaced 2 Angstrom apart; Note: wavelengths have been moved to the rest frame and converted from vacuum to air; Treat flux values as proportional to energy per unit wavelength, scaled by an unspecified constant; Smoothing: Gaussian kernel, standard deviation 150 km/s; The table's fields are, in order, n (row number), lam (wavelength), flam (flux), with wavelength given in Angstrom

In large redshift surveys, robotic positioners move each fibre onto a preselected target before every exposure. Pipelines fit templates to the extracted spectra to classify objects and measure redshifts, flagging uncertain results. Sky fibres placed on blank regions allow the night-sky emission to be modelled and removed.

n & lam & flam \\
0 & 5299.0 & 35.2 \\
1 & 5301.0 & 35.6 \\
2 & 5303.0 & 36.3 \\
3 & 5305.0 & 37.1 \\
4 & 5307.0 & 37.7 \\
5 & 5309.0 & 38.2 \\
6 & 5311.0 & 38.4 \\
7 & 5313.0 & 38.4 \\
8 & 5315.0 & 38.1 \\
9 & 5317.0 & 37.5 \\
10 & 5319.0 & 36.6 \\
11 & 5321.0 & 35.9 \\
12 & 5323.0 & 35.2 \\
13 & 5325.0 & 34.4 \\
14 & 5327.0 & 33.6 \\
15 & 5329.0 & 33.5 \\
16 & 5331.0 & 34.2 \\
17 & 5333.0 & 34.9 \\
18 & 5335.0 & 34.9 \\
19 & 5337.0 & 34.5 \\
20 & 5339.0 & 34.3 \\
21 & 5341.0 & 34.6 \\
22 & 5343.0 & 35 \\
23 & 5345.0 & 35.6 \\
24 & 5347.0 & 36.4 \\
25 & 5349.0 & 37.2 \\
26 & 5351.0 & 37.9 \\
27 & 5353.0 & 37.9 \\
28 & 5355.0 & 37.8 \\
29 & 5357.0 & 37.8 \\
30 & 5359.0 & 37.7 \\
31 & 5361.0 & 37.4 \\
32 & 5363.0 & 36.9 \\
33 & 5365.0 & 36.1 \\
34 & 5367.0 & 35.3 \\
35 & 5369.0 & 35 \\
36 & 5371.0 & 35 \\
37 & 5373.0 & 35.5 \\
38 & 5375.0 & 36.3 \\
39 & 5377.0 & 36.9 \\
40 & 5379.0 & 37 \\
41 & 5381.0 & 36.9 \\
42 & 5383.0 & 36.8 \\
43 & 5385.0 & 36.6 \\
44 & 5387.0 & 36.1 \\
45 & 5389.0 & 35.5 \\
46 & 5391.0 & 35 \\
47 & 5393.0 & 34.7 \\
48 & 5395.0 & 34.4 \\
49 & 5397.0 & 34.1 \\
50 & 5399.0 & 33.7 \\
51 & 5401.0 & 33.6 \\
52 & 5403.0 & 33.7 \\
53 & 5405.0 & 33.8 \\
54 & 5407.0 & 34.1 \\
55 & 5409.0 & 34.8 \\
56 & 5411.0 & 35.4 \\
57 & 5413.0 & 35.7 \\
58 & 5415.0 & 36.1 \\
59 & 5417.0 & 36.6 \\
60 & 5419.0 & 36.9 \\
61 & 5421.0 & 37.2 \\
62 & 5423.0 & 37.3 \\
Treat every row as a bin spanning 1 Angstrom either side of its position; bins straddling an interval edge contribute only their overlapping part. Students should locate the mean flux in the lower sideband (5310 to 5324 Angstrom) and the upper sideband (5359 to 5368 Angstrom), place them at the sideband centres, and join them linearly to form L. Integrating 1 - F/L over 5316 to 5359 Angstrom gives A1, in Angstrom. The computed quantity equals 1.3 Angstrom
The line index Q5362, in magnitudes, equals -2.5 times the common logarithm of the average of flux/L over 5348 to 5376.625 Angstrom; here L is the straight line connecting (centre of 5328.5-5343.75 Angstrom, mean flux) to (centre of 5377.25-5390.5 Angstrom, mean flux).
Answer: -0.03 mag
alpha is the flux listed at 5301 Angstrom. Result 35.6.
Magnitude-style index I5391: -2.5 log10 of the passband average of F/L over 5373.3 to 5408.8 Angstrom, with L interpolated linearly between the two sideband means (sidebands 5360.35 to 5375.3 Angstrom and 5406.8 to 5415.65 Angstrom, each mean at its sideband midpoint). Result 0.010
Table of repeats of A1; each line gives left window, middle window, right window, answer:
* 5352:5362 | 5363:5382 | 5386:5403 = 0.19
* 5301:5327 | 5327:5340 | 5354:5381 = 0.84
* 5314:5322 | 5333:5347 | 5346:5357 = 0.89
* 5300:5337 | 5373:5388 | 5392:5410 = -0.86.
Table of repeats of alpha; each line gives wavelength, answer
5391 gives 35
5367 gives 35.3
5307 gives 37.7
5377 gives 36.9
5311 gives 38.4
